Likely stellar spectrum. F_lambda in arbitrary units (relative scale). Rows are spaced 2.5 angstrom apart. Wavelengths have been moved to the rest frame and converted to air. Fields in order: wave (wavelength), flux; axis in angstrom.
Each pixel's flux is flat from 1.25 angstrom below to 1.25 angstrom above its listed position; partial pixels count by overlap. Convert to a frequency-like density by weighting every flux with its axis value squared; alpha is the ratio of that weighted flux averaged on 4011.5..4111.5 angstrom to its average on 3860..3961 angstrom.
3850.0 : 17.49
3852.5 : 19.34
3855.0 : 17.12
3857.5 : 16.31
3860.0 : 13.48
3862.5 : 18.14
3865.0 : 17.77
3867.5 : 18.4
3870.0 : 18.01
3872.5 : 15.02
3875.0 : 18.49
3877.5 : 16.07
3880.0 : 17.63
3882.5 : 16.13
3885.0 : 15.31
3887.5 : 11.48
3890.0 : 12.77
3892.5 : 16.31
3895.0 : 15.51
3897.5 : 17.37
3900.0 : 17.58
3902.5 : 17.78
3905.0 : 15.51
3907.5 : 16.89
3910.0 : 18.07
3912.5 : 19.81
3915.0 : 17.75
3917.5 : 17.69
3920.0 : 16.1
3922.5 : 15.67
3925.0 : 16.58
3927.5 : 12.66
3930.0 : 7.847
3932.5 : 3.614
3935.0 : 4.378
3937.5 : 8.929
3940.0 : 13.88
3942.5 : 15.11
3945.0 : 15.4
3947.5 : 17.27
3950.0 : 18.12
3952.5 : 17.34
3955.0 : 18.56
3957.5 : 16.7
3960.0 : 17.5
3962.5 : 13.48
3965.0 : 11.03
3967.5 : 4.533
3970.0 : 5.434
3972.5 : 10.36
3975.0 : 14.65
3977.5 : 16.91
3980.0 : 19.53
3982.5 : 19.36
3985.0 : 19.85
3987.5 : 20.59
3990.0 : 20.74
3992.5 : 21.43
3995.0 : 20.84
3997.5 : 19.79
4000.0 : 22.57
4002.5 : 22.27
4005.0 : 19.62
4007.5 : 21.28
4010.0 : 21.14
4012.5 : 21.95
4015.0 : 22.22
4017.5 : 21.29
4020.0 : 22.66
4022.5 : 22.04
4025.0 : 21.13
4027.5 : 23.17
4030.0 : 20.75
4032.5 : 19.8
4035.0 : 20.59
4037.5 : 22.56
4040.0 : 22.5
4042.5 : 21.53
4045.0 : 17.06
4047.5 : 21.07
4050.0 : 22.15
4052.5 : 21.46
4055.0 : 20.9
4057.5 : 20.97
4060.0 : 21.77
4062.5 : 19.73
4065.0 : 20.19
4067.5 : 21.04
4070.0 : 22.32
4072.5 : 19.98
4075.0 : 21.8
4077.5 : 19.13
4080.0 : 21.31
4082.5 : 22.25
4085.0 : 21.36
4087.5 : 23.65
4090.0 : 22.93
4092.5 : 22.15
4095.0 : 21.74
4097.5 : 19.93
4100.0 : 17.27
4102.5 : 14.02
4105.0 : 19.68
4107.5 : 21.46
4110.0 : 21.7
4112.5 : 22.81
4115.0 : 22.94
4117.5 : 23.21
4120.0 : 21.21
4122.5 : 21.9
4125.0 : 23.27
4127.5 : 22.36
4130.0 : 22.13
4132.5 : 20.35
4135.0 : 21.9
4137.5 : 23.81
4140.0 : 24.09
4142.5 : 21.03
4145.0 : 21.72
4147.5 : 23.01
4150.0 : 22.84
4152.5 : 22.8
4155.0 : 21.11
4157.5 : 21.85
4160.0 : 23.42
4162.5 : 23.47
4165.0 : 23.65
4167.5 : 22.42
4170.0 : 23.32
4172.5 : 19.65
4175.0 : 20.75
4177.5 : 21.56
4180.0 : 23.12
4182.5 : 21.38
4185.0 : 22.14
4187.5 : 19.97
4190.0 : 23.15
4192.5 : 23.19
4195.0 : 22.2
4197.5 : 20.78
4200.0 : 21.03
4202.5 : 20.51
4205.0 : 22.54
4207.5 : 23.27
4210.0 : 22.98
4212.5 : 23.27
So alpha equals 1.46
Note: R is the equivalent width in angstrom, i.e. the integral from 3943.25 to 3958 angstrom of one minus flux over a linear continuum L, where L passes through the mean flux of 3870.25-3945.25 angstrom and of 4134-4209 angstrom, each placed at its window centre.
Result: -1.1 angstrom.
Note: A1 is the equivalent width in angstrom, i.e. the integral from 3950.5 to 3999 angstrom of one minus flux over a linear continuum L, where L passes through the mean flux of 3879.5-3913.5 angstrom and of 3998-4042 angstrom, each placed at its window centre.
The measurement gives 8.3 angstrom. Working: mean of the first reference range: 16.2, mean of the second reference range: 21.6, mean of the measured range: 16.3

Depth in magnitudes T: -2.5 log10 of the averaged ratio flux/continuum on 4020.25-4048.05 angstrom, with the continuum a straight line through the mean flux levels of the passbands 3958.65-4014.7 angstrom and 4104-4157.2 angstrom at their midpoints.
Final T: -0.113 mag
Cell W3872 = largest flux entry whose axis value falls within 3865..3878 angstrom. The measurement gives 18.49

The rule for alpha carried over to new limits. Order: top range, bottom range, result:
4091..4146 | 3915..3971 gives 1.77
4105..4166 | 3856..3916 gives 1.53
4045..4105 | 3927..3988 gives 1.61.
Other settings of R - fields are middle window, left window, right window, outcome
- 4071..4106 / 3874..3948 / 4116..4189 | -0.55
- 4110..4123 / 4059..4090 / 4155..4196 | -0.44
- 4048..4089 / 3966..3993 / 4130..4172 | -4.52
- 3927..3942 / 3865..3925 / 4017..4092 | 7.69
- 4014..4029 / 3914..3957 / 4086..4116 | -3.87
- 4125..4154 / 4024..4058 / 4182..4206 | -1.23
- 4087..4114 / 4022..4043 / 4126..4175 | 1.71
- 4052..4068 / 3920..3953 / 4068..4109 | -1.34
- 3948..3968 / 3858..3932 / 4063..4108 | 2.71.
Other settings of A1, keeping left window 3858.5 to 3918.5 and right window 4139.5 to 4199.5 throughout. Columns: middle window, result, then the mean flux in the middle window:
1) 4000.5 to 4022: -2.9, 21.6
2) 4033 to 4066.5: -1.9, 20.9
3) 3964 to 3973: 5.3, 7.54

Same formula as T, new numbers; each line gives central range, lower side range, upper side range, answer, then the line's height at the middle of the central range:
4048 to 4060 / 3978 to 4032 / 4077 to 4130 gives -0.010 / 21.2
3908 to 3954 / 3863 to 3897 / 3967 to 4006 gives 0.178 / 16.9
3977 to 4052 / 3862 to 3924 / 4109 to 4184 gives -0.088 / 19.4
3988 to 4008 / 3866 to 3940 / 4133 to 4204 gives -0.197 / 17.5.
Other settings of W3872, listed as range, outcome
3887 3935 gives 19.81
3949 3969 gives 18.56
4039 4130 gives 23.65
